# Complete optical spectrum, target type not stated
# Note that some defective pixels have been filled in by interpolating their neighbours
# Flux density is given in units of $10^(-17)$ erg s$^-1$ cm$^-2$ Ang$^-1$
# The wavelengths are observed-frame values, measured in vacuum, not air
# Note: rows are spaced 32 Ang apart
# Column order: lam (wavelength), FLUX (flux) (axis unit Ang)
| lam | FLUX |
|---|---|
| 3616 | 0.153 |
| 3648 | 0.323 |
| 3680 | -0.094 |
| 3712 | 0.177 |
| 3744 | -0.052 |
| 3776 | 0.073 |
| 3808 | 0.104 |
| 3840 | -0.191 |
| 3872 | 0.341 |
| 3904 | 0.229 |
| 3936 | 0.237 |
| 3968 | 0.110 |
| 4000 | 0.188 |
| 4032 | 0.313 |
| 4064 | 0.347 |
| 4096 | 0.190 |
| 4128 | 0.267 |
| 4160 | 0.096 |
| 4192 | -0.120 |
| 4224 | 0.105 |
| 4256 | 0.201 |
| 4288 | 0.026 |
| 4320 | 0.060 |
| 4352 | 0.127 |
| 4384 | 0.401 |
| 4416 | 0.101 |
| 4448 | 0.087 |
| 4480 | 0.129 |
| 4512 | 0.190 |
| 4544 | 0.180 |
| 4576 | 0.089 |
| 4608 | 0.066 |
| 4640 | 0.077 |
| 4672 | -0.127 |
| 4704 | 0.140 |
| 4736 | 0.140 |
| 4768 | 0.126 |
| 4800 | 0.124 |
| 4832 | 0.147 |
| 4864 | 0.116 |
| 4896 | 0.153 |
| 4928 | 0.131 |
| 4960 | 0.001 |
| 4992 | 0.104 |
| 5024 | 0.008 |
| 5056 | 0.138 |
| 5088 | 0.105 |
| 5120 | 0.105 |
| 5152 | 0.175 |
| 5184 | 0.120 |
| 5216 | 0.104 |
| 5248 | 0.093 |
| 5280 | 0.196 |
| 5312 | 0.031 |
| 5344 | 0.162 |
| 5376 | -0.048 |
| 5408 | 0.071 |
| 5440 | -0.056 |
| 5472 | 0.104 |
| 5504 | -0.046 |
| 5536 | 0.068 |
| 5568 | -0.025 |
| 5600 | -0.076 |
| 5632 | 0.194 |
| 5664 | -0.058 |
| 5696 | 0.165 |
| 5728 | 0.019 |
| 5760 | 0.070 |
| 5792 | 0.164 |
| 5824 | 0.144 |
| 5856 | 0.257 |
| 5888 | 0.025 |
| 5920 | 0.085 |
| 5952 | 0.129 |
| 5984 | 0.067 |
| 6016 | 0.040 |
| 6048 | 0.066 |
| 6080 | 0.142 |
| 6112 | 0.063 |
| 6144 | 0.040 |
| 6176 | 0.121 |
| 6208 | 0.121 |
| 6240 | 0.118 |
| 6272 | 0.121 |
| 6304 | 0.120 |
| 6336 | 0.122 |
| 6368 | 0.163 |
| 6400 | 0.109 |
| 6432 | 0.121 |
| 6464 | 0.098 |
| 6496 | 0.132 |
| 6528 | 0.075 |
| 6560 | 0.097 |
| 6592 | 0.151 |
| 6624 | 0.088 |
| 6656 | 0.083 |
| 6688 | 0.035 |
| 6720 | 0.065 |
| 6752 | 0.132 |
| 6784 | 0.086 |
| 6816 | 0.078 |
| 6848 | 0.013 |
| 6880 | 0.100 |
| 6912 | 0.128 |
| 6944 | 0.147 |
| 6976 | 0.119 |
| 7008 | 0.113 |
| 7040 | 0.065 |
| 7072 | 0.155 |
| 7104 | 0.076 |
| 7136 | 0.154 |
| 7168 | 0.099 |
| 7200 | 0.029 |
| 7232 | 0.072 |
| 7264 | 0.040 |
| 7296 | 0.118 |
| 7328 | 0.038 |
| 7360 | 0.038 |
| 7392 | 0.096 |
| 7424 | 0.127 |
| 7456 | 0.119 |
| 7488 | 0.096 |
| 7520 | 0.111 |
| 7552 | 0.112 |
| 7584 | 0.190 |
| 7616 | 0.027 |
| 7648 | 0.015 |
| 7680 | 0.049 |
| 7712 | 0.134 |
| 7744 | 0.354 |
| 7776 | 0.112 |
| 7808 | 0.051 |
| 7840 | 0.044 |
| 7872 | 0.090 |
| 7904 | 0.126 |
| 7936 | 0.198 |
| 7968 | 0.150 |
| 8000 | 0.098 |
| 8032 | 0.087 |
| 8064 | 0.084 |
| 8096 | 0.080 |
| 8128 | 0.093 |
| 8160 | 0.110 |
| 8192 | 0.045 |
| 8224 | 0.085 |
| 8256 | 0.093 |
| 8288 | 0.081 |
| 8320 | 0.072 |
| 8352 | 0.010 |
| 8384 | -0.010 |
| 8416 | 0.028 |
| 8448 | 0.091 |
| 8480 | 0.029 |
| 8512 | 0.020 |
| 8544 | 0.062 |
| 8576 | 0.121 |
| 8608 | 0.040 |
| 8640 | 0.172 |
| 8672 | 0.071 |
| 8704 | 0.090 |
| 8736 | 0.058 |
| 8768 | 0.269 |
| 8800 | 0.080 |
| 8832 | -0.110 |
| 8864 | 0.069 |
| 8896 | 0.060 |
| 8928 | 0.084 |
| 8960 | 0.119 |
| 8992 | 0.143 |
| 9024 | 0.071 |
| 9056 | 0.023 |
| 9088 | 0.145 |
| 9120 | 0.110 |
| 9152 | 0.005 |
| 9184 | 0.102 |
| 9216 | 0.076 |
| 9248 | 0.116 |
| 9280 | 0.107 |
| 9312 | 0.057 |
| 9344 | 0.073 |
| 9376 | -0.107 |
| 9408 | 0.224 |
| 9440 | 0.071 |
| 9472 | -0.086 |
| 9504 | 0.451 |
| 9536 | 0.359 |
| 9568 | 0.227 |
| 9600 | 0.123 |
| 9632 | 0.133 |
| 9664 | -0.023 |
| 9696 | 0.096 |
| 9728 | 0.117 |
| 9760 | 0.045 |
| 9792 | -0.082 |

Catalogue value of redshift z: 1.56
